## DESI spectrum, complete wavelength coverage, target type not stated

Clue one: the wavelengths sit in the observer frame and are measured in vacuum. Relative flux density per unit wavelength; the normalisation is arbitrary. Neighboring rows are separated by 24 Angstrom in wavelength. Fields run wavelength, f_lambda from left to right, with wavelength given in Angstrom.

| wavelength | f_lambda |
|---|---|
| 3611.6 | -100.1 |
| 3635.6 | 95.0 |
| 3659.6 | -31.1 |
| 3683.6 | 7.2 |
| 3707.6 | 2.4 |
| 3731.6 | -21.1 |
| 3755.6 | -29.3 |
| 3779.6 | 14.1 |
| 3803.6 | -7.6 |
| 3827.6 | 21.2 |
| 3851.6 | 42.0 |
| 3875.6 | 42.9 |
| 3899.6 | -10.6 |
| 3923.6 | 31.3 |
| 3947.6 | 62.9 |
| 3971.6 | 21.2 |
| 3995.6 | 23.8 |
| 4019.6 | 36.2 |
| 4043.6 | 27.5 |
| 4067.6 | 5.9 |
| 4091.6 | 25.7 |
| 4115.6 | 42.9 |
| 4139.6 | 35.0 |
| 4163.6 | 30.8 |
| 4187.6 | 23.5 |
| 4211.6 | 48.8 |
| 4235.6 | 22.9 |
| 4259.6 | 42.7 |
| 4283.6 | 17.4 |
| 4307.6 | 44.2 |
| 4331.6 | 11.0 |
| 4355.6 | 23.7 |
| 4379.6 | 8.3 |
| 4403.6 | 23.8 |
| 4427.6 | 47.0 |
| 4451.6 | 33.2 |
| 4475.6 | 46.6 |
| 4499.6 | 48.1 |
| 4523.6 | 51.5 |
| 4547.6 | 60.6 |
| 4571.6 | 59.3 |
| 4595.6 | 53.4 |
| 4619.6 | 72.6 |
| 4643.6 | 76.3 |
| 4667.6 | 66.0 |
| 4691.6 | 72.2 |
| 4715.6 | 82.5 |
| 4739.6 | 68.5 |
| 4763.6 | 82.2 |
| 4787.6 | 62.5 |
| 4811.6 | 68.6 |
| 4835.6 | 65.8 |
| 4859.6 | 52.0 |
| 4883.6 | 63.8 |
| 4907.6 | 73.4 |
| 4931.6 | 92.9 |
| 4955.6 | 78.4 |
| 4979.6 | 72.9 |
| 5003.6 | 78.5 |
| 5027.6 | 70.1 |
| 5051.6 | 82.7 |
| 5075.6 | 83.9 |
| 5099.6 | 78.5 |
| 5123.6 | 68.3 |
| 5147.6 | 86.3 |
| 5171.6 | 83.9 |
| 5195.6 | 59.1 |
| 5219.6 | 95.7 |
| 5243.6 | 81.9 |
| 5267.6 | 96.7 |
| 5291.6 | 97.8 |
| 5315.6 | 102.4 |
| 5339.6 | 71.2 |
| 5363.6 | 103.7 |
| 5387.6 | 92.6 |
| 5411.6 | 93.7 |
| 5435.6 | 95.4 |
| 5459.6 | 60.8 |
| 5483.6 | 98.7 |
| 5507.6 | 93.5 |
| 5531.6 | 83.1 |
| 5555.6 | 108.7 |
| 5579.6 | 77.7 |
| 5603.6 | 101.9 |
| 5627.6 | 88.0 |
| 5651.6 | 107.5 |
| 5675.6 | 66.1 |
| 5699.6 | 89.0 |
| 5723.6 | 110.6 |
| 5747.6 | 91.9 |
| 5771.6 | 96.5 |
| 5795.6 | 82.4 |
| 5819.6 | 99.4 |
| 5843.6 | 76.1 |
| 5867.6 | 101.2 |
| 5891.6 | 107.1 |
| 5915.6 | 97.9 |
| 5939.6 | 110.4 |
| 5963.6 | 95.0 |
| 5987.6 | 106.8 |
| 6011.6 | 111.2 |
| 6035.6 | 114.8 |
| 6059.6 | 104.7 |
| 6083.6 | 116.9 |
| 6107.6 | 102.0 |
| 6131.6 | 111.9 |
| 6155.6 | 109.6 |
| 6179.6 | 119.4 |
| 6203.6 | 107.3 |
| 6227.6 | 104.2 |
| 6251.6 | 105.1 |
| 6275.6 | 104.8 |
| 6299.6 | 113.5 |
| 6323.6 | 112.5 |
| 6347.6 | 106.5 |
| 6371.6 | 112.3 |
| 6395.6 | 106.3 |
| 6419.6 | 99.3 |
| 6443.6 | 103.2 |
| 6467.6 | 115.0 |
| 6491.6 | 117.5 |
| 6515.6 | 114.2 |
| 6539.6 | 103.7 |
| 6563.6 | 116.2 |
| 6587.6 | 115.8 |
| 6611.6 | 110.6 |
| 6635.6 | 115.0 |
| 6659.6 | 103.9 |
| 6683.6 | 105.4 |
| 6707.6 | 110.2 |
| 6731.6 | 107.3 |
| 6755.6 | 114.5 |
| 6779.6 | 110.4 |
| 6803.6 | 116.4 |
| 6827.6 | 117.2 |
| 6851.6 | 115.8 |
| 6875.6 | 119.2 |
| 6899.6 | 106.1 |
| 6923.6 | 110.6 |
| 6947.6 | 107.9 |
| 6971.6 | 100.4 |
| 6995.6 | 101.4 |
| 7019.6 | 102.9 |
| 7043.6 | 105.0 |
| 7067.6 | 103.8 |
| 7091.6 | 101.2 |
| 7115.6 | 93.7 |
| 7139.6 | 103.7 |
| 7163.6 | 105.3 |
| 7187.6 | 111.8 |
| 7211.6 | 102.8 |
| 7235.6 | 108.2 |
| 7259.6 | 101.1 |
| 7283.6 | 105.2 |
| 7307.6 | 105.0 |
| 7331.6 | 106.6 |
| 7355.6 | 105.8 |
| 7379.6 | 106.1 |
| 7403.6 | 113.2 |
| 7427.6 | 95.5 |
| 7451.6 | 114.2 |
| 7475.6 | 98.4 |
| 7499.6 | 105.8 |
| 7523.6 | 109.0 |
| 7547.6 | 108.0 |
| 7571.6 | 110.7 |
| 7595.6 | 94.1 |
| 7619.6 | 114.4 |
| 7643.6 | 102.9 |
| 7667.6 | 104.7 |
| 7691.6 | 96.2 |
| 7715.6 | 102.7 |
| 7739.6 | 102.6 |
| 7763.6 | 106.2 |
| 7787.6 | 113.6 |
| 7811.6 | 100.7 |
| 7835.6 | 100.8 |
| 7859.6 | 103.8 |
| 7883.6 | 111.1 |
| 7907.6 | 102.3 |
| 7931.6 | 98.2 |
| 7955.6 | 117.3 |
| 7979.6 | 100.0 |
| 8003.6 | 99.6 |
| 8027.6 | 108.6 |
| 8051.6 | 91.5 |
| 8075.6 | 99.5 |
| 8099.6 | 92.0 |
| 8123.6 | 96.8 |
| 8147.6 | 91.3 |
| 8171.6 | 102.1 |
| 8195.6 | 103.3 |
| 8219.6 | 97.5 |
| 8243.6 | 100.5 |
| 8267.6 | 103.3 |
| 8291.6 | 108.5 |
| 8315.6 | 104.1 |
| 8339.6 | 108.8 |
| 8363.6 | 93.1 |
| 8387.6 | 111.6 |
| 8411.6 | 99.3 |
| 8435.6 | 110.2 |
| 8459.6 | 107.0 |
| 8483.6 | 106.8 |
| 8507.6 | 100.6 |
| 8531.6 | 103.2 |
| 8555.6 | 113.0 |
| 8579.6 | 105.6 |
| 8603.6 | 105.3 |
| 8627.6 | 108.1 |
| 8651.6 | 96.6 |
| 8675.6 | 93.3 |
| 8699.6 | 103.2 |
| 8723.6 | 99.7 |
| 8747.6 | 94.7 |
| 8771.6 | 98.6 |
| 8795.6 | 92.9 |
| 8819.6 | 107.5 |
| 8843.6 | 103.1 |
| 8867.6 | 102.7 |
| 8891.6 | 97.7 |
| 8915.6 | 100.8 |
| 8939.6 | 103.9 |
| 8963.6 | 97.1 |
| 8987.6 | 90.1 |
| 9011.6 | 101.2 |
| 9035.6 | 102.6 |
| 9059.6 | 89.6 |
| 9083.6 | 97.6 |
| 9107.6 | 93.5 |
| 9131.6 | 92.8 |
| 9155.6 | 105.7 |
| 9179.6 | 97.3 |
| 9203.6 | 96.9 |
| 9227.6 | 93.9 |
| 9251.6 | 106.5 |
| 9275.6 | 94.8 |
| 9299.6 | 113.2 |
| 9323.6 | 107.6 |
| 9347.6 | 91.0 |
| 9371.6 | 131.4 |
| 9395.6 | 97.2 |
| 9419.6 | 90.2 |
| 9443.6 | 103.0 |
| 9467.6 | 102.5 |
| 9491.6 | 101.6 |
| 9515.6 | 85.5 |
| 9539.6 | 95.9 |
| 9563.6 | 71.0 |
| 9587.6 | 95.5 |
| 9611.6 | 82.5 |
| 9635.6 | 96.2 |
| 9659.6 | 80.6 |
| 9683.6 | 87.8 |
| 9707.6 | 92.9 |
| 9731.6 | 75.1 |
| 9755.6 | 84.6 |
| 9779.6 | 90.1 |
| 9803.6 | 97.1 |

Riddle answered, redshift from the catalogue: 0.13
